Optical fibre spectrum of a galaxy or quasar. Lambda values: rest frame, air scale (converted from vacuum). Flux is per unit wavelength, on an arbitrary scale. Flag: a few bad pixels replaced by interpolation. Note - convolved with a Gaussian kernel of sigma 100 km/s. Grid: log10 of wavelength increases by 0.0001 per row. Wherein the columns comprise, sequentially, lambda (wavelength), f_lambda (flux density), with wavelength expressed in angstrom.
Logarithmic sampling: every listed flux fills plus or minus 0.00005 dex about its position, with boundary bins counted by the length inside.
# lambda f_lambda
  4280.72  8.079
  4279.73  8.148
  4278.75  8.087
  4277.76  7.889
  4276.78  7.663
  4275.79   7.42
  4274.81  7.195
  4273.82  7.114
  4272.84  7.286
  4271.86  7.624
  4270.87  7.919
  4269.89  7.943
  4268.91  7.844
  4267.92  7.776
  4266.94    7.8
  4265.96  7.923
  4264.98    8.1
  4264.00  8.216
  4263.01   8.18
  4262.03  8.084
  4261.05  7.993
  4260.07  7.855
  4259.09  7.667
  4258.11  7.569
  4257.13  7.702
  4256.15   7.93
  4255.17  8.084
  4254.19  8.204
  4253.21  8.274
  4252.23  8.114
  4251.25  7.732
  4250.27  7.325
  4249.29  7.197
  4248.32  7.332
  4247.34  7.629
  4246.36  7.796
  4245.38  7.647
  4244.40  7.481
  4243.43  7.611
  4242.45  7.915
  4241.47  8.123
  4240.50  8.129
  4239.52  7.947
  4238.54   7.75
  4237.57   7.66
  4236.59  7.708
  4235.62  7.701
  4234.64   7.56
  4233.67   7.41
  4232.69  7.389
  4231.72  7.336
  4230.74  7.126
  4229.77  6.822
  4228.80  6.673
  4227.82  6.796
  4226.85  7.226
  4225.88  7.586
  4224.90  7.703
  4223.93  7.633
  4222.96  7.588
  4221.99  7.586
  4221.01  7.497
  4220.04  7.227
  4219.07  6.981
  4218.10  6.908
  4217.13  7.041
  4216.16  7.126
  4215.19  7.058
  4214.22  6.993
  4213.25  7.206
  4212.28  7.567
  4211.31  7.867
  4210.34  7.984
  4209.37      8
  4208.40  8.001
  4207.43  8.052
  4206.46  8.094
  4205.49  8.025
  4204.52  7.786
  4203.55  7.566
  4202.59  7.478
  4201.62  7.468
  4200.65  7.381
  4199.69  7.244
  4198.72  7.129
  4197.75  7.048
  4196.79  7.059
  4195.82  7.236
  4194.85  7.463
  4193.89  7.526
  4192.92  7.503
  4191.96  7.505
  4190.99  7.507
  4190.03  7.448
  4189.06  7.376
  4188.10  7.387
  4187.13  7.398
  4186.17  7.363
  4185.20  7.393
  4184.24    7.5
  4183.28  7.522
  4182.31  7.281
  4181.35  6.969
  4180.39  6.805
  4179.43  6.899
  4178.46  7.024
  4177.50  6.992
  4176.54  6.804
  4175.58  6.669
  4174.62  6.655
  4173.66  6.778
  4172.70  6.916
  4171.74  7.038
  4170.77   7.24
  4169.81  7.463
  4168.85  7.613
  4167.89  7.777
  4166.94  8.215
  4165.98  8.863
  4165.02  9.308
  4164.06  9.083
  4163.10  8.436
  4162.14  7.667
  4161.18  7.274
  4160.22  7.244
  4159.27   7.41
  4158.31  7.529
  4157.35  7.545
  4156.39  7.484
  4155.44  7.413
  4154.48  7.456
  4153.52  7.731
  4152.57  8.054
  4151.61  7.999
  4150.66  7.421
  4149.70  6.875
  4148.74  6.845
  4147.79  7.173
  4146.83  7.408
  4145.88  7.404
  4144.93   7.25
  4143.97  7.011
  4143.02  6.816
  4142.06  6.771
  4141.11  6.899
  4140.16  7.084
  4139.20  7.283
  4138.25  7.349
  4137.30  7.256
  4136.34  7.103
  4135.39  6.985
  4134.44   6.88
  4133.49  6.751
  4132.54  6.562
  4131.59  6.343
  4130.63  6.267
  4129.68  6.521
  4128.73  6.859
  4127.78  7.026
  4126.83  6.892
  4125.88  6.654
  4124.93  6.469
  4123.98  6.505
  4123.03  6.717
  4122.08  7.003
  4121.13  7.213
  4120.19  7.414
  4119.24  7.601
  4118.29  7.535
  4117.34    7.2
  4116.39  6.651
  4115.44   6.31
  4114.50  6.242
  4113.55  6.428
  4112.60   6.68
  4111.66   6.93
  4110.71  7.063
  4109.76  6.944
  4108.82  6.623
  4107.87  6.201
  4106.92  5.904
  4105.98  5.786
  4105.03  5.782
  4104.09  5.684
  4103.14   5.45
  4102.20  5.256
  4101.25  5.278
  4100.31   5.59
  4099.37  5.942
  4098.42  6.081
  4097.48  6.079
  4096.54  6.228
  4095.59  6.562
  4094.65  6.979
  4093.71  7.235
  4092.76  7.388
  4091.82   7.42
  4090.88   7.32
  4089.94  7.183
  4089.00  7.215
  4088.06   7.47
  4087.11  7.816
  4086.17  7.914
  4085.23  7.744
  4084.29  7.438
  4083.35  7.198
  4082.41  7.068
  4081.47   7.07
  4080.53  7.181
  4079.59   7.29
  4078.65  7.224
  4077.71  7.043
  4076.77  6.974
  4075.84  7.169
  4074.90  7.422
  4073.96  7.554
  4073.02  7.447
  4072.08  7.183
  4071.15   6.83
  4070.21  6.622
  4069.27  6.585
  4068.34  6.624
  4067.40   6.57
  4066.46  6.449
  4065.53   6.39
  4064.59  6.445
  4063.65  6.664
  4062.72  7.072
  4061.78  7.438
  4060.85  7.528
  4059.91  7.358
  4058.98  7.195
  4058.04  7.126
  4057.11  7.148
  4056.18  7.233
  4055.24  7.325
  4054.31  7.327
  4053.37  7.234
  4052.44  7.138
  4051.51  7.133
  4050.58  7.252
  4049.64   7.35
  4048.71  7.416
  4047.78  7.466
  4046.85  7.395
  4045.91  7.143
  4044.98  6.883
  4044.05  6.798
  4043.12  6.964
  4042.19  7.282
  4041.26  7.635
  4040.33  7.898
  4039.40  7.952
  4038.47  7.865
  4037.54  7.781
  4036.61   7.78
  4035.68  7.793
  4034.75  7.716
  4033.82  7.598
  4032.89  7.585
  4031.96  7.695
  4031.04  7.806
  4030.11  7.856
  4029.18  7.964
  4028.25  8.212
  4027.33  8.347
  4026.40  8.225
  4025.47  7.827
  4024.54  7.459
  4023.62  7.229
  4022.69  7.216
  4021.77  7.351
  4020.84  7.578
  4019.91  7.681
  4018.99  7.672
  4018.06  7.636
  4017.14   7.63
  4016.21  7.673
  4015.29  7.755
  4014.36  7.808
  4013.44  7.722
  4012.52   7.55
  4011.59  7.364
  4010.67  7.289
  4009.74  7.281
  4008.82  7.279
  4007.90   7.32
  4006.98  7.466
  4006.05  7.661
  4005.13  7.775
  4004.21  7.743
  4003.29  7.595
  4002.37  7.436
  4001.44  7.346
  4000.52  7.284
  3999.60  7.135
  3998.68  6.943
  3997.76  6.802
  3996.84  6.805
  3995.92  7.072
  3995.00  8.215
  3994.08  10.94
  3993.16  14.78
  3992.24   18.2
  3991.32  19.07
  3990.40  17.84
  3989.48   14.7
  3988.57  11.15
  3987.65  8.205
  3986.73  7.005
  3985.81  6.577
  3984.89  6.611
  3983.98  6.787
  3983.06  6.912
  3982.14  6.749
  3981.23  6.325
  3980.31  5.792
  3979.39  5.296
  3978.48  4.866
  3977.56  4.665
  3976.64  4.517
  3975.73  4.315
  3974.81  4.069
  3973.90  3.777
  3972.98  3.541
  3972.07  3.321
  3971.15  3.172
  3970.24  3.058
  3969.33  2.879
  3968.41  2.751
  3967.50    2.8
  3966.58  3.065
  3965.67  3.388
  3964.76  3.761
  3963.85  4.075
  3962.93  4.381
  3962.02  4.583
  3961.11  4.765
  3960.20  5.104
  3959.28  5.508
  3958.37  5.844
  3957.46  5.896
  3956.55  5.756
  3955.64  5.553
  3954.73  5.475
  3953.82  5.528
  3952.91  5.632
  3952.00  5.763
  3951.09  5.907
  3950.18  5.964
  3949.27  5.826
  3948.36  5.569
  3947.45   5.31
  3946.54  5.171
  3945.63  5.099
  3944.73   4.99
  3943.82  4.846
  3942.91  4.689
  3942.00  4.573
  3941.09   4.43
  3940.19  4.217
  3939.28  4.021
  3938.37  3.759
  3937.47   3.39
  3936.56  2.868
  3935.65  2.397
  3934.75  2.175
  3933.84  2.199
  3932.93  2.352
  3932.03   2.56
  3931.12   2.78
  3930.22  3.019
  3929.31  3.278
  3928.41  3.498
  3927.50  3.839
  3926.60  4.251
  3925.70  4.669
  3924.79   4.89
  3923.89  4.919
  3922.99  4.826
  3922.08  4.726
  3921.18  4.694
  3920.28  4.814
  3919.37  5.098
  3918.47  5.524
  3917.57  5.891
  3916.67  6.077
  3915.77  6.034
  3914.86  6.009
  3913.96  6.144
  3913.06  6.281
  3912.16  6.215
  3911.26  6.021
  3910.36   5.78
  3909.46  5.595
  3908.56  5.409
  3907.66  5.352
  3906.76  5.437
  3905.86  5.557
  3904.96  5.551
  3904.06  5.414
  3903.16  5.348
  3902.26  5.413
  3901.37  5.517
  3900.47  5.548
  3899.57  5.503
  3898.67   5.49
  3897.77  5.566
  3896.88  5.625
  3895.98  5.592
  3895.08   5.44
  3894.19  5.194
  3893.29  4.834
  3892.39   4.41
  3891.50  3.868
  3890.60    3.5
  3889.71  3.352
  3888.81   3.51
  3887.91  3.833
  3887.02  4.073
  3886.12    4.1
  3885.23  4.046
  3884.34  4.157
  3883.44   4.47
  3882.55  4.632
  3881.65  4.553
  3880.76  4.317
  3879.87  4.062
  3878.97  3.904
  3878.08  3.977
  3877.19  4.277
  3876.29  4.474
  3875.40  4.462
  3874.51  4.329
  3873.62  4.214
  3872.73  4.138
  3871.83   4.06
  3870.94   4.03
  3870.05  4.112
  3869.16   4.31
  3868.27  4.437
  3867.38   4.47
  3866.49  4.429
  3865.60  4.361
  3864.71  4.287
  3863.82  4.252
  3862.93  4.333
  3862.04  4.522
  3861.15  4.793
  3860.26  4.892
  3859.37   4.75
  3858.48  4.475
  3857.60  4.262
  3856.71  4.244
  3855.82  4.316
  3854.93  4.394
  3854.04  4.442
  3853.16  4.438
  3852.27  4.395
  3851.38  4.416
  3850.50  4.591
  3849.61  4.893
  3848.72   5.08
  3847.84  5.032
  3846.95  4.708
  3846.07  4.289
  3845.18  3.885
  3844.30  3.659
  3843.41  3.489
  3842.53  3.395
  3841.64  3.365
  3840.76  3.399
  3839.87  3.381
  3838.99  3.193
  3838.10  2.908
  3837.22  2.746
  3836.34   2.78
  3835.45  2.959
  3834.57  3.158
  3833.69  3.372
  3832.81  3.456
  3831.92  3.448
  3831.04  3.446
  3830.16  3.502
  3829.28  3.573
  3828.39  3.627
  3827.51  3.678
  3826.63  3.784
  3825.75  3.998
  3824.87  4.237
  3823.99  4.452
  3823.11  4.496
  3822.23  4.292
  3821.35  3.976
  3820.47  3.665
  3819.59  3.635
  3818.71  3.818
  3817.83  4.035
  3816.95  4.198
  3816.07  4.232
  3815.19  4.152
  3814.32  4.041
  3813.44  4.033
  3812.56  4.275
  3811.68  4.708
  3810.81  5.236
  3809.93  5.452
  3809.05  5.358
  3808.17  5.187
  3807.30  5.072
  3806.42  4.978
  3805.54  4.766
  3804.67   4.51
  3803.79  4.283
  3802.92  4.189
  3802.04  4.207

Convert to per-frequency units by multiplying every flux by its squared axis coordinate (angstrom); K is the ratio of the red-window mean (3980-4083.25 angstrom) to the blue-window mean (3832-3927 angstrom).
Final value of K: 1.8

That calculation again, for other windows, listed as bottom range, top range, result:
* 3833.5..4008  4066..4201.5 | 1.51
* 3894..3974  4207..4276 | 1.88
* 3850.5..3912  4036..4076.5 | 1.69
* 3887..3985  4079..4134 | 1.54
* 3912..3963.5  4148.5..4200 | 1.77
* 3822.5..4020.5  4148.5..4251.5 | 1.62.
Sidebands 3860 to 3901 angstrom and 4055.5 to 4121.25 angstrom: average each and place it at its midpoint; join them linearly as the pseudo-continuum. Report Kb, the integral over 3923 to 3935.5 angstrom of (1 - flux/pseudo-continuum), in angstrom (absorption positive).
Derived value 3.9 angstrom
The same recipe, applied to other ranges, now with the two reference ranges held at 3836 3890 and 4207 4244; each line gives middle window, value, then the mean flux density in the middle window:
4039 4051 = -3.1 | 7.34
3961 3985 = 3.5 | 4.42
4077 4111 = -2.4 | 6.71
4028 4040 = -4.4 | 7.81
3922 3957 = 3.6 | 4.37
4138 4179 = -3.3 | 7.42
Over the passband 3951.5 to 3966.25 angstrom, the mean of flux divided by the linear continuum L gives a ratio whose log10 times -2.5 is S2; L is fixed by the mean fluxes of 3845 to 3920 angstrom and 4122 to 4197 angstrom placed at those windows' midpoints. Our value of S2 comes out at 0.084 mag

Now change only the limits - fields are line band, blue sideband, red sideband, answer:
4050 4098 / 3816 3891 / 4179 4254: -0.16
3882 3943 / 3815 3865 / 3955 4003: 0.16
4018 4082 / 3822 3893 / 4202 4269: -0.24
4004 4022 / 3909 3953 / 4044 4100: -0.24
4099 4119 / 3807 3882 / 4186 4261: 0.04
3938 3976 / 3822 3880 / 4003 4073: 0.28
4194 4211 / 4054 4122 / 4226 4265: -0.02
